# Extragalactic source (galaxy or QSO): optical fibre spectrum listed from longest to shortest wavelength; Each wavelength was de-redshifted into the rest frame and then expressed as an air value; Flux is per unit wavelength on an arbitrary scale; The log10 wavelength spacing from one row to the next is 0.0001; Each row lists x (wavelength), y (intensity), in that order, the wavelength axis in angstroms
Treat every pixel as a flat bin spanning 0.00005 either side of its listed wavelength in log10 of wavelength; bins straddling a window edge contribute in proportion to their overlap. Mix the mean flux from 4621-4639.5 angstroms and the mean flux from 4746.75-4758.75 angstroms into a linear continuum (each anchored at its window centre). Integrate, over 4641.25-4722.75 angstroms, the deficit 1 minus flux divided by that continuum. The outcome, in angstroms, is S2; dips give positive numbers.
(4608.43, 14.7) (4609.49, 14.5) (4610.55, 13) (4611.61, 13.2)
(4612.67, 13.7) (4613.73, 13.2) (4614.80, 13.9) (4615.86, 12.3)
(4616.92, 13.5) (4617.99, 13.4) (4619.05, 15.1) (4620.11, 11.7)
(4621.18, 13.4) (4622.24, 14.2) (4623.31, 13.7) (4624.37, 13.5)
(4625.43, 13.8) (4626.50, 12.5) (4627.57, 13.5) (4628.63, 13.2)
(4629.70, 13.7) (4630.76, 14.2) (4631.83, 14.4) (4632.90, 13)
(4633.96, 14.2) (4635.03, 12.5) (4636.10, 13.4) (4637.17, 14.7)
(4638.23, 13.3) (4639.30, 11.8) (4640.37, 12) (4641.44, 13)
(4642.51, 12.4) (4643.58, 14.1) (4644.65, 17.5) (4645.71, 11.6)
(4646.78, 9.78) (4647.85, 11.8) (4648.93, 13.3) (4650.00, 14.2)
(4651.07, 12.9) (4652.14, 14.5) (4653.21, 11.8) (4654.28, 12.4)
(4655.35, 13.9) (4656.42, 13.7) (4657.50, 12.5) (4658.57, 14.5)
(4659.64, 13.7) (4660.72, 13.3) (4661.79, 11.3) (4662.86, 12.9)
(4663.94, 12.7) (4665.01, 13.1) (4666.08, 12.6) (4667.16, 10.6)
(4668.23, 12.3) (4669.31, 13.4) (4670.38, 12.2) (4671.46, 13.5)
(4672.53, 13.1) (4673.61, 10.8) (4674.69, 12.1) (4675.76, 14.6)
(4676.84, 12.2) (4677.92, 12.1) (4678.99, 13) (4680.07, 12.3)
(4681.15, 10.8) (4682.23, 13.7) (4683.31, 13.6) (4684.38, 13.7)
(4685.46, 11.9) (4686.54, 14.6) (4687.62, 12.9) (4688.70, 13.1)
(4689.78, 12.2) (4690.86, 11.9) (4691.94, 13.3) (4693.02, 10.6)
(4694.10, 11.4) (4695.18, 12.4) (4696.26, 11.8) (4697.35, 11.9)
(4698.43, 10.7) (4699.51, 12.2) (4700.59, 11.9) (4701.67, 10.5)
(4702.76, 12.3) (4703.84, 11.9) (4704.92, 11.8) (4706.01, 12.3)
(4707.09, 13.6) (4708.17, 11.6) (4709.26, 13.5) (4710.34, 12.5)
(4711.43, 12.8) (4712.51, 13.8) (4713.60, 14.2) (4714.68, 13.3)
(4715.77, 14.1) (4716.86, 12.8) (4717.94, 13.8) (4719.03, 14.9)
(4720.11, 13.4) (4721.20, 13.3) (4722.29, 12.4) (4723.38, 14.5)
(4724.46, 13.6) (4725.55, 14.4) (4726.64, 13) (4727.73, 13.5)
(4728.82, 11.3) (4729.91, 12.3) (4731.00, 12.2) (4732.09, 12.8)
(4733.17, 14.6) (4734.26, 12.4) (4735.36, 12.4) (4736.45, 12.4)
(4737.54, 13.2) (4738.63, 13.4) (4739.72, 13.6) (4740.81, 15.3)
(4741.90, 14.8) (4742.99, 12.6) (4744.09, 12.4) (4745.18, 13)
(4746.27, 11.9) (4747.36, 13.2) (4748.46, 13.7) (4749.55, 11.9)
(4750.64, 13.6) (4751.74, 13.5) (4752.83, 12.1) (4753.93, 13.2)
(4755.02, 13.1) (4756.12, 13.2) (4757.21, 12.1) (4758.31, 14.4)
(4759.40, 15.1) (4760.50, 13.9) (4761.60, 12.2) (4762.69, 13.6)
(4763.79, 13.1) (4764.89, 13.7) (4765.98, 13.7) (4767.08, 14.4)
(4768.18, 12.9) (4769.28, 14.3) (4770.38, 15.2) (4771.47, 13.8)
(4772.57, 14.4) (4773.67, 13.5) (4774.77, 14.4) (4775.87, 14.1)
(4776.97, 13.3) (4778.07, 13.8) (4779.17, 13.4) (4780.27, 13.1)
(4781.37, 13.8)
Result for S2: 3.60 angstroms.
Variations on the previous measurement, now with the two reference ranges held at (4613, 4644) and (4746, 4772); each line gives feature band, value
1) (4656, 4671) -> 0.7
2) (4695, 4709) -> 1.5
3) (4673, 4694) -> 1.3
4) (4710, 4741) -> 0.3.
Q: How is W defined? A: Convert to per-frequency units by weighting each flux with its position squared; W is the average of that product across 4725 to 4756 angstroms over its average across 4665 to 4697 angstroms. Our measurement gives 1.1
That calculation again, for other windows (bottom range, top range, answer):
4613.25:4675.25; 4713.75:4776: 1.07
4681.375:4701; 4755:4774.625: 1.14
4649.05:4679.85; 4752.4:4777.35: 1.11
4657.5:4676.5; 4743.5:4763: 1.07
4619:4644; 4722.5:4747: 1.03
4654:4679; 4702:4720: 1.04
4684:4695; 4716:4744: 1.08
